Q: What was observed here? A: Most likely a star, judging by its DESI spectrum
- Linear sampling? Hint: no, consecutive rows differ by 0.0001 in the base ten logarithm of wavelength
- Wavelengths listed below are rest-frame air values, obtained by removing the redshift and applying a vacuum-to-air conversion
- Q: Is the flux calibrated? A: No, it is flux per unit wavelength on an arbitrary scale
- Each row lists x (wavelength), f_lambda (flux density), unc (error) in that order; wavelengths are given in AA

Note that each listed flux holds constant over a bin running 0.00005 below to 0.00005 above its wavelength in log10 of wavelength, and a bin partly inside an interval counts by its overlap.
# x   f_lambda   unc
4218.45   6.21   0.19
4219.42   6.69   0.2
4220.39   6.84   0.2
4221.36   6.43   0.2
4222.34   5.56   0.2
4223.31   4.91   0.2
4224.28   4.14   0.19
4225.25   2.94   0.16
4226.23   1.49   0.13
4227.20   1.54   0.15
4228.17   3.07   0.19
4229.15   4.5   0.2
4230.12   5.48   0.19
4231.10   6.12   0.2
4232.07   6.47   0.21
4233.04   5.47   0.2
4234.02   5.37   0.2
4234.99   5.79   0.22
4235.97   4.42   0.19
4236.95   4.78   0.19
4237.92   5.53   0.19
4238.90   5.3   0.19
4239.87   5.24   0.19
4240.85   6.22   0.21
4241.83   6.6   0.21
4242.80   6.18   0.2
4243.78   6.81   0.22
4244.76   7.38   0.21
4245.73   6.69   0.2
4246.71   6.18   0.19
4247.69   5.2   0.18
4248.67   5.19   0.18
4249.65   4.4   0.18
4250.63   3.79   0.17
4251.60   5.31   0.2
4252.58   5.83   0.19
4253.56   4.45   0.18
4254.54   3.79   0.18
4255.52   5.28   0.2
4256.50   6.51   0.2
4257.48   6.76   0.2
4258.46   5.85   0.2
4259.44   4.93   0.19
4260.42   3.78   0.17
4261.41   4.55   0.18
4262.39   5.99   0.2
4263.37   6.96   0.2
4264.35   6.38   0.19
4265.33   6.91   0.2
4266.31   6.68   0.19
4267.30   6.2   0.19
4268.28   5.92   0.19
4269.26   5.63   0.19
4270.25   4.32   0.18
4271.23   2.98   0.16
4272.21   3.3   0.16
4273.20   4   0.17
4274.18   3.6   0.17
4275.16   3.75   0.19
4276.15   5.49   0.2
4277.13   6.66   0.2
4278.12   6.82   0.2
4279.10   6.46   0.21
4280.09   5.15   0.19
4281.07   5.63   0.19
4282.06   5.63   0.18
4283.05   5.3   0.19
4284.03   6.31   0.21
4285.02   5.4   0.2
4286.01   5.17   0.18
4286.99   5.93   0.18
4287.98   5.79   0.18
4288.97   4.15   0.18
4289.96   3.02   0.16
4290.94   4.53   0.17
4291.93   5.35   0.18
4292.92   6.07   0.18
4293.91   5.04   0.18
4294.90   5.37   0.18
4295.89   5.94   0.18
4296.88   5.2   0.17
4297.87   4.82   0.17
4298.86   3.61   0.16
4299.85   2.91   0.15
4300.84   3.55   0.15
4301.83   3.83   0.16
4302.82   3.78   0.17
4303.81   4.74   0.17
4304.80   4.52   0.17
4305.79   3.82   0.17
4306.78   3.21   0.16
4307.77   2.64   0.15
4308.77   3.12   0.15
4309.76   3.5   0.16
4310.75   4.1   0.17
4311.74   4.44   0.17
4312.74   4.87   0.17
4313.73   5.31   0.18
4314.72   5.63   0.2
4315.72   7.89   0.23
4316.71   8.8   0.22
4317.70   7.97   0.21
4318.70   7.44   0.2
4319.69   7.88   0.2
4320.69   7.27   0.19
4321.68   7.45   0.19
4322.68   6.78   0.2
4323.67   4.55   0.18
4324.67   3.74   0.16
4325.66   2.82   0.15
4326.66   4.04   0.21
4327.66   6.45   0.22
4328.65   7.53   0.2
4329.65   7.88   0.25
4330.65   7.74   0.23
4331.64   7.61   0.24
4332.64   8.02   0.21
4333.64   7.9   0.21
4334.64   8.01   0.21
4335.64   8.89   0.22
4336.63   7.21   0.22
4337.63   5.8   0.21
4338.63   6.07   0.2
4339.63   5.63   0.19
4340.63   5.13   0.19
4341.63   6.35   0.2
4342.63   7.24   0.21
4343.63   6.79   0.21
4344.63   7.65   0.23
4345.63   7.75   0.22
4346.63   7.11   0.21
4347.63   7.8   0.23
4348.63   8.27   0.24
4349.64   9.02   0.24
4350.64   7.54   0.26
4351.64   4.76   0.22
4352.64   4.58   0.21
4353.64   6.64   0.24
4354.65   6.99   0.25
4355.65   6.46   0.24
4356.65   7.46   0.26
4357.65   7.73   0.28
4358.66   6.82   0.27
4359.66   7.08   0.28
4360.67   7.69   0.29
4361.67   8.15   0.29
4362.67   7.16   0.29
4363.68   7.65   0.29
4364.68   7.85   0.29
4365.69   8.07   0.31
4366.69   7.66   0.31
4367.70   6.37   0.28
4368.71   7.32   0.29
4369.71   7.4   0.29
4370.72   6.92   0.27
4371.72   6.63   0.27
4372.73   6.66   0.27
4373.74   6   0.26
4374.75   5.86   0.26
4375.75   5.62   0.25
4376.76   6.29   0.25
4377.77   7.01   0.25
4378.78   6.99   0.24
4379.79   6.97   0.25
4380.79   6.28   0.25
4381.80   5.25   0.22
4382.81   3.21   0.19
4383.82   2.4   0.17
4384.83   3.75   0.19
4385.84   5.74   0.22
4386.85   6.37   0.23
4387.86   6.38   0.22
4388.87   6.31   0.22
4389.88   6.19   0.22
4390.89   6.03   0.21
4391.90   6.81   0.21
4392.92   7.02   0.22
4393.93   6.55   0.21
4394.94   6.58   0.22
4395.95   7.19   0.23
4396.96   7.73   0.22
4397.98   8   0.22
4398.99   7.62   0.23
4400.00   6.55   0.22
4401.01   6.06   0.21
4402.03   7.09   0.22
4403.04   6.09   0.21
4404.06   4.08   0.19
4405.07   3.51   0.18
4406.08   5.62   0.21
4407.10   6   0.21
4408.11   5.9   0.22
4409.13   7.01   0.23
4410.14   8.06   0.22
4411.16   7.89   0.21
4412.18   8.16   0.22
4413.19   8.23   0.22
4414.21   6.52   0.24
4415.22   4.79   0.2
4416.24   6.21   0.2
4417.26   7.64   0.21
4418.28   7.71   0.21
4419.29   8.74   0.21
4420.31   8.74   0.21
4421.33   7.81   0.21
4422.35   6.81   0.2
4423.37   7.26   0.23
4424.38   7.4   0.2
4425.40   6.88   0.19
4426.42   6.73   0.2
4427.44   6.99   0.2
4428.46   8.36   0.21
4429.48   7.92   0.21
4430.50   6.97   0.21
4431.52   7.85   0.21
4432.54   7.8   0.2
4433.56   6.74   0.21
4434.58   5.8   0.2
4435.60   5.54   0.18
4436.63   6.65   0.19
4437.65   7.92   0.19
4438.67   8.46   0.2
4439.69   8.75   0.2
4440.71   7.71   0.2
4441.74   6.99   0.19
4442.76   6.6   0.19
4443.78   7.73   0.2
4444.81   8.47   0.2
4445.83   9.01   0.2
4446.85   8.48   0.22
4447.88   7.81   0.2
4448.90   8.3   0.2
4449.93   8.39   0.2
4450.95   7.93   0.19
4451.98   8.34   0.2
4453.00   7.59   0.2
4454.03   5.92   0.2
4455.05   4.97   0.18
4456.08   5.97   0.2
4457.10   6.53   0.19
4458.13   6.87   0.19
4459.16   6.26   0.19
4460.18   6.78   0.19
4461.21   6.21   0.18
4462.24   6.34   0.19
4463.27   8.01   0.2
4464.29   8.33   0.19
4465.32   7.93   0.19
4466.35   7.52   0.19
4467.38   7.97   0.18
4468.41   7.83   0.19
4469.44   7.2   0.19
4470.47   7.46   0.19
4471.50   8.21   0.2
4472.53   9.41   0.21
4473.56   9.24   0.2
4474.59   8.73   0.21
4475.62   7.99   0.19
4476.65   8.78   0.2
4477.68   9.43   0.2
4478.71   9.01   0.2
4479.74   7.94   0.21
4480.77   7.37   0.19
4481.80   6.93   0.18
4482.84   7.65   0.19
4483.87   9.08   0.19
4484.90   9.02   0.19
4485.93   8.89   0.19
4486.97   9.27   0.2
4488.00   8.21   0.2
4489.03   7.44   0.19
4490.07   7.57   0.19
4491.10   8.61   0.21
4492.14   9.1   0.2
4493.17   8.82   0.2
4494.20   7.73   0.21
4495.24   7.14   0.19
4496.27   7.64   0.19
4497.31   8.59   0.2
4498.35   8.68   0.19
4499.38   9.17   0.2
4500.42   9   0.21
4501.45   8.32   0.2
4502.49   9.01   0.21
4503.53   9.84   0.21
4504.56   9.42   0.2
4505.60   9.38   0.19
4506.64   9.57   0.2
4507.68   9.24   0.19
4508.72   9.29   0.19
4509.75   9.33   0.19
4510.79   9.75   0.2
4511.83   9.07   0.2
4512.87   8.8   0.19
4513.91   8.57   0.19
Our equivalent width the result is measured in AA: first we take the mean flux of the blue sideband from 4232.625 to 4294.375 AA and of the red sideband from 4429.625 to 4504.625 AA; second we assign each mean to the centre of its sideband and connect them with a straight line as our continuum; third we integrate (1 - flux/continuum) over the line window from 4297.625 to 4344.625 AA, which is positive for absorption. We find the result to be 2.8 AA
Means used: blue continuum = 5.4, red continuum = 7.87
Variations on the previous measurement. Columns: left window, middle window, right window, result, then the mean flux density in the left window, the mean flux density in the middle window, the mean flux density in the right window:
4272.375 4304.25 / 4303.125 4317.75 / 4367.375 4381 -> 1.4 AA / 4.95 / 4.87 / 6.61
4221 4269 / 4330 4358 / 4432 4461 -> -3.5 AA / 5.33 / 7.08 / 7.29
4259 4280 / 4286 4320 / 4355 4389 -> 4.5 AA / 5.3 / 4.95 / 6.52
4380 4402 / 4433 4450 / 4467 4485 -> -0.4 AA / 6.13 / 7.59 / 8.28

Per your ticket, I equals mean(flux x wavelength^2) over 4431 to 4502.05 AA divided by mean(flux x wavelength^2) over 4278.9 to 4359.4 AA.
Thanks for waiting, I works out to 1.4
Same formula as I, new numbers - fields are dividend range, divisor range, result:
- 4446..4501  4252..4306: 1.70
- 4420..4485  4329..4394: 1.18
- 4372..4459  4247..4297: 1.38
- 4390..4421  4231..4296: 1.34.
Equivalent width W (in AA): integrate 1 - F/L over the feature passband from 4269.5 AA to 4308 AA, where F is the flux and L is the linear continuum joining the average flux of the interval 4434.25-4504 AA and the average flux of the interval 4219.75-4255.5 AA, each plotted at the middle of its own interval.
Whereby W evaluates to 6.8 AA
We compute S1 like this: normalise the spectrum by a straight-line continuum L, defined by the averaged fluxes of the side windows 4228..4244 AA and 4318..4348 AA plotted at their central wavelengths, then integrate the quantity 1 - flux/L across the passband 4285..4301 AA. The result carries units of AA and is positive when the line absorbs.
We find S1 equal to 3.6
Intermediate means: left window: 5.52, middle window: 4.82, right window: 6.75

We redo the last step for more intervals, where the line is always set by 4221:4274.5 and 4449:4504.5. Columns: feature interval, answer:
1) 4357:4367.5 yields -1.54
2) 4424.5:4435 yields 0.26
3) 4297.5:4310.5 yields 4.82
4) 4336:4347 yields -0.53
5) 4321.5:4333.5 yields -0.14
